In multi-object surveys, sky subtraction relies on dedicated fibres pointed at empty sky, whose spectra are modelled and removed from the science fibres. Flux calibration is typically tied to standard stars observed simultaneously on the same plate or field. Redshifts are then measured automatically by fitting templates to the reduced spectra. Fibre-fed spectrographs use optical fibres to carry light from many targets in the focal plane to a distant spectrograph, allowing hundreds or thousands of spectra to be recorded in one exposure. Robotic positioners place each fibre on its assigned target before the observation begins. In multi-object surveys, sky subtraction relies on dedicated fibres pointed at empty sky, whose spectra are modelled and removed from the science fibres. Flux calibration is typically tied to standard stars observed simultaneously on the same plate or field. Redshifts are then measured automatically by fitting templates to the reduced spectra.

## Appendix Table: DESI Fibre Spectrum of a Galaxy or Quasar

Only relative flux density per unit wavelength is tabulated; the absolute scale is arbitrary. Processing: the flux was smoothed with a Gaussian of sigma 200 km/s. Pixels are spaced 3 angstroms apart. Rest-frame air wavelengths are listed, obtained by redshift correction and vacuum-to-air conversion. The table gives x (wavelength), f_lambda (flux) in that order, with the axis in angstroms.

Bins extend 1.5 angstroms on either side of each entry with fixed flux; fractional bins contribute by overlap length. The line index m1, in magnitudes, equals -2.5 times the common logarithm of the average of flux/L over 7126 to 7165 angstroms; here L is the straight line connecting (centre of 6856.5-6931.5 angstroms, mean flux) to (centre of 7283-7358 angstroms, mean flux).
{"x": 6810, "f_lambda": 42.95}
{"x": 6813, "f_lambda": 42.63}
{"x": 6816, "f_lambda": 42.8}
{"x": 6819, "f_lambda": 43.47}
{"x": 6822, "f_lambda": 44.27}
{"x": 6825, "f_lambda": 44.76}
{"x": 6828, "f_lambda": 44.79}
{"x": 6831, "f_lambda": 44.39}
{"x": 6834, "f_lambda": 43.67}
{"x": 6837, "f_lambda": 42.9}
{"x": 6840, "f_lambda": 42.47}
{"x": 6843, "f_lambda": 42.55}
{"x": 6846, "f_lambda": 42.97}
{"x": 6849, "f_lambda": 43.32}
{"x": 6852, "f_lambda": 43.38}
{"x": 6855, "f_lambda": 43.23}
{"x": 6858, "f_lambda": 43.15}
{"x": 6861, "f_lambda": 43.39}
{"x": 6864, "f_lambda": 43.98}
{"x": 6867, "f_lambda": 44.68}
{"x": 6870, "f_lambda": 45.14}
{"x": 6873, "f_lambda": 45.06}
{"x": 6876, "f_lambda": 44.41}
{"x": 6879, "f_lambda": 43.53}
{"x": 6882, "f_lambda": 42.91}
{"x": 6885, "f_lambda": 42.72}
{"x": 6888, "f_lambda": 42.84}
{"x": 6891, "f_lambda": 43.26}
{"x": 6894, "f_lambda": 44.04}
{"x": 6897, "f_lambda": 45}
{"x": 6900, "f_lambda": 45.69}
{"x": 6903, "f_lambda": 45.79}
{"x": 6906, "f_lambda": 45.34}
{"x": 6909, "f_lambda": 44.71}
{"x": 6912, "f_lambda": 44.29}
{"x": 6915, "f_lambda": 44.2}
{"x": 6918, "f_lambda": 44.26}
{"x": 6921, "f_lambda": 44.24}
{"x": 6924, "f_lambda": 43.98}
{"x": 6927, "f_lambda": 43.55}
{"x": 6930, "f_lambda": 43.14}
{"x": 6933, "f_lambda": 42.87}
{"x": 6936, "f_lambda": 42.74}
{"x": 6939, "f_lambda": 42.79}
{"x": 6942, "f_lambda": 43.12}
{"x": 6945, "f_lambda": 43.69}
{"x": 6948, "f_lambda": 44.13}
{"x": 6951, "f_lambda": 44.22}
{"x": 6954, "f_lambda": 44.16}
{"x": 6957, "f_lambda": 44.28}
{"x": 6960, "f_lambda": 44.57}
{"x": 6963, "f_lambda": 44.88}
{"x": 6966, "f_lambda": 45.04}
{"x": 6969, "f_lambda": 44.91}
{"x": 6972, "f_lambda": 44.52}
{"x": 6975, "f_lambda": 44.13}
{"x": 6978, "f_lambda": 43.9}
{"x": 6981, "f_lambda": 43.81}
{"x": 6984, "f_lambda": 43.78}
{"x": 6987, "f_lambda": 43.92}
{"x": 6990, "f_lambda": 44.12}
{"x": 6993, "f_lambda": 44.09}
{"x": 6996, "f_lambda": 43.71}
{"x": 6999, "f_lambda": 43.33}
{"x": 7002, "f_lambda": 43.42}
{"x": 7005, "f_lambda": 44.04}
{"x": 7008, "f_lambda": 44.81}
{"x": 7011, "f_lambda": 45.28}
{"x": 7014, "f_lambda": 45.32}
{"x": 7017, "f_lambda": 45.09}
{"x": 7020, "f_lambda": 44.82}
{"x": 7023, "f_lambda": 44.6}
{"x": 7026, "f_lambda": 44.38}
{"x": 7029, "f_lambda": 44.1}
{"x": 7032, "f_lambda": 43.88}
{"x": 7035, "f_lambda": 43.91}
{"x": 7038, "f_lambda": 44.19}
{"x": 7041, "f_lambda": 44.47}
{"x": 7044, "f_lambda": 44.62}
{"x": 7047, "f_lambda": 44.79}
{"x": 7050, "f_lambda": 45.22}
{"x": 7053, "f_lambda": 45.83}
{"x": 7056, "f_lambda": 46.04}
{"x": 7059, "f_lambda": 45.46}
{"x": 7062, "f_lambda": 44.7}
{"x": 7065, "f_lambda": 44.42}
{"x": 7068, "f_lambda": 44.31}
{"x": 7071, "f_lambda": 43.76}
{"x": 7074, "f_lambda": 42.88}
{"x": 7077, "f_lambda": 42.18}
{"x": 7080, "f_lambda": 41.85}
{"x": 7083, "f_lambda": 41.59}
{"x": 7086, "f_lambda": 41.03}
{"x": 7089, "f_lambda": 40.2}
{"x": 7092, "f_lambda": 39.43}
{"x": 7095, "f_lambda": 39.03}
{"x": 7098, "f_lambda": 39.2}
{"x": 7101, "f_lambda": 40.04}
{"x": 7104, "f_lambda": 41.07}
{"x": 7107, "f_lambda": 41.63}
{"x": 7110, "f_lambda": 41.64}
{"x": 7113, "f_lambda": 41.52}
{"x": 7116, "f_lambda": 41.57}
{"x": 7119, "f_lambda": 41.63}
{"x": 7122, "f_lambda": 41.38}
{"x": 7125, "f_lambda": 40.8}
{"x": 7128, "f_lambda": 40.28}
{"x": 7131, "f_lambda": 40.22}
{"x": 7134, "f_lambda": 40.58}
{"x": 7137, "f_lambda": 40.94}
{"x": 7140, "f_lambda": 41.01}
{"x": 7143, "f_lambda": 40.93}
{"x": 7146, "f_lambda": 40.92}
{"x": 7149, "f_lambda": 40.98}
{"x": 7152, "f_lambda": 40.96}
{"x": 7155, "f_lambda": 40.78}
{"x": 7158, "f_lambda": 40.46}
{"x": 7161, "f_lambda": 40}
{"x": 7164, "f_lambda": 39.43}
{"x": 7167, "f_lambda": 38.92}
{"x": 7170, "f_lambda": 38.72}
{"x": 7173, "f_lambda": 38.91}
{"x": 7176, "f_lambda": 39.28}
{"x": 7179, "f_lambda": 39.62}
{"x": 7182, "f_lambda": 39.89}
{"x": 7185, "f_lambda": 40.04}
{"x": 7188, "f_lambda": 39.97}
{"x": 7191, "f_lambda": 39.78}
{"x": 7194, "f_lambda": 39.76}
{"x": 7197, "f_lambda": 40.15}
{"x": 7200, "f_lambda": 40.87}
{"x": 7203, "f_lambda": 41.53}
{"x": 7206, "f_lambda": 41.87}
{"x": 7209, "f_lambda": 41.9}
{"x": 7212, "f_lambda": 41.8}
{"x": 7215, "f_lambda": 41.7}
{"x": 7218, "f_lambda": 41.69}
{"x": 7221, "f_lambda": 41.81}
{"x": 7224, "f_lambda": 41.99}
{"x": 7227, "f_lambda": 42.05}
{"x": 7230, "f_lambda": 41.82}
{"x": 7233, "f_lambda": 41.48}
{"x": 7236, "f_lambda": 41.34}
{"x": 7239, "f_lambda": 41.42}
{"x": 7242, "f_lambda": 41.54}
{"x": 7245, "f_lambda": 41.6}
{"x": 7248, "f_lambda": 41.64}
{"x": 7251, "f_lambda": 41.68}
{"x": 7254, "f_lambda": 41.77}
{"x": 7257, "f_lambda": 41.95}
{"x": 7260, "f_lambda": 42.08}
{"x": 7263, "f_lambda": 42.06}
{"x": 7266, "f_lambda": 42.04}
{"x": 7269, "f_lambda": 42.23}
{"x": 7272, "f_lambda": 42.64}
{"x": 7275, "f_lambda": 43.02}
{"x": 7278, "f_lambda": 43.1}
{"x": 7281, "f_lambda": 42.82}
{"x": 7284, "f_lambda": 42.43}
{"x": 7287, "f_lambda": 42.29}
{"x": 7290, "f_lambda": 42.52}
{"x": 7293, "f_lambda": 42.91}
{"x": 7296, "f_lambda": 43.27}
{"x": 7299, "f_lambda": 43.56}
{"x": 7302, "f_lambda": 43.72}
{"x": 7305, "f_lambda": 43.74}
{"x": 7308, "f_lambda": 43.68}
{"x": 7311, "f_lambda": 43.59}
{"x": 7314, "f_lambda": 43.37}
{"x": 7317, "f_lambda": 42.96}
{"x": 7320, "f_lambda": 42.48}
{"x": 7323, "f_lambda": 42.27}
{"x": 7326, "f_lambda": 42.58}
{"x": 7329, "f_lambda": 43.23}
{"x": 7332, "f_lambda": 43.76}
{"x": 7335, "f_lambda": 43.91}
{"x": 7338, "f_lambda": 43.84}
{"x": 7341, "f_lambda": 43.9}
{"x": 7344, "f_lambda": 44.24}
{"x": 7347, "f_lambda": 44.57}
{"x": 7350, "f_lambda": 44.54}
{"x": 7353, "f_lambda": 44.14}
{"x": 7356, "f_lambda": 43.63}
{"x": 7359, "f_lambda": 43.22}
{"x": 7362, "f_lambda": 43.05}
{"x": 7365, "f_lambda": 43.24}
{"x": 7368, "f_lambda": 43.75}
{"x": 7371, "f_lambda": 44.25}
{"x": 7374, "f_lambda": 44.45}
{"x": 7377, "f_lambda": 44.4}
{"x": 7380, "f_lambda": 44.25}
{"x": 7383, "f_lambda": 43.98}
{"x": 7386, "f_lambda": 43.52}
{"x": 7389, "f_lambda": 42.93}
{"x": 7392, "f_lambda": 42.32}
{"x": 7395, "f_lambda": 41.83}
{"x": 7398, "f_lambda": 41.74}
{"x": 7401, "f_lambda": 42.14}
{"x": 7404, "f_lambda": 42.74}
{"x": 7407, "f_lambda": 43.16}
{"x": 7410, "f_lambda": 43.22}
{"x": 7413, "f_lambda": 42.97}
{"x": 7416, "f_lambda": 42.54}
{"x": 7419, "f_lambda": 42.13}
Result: 0.08 mag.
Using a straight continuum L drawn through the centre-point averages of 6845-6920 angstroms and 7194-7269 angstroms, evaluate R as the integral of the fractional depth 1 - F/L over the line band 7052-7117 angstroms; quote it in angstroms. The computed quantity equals 0.7 angstroms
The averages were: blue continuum 44.1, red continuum 41.6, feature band 42.2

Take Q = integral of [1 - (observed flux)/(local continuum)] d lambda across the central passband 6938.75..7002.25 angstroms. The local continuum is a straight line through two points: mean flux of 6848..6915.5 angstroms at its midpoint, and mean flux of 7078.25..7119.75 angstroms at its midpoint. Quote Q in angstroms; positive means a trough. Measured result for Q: -1.9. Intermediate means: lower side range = 44.1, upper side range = 40.8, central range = 44.1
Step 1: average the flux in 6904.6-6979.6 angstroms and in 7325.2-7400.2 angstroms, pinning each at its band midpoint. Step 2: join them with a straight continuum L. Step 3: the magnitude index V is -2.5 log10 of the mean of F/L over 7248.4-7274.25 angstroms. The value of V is 0.04 mag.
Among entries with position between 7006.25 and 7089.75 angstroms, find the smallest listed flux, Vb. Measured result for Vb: 40.2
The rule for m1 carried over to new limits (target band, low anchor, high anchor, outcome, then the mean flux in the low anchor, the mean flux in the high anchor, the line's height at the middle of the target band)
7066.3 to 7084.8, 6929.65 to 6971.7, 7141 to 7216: -0.020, 43.9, 40.4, 42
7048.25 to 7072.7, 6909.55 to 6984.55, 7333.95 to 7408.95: -0.027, 44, 43.5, 43.9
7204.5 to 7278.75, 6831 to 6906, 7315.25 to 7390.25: 0.045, 43.8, 43.6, 43.7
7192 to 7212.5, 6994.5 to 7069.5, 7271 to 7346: 0.069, 44.6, 43.2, 43.7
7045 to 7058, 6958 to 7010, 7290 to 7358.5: -0.034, 44.2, 43.5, 44.1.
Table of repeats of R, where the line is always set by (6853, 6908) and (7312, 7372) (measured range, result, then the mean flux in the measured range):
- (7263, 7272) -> 0.3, 42.2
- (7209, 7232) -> 1.0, 41.8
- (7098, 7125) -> 1.6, 41.2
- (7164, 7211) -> 3.9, 40.1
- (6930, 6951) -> 0.4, 43.3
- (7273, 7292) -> 0.4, 42.7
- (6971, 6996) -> 0.0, 44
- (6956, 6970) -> -0.2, 44.7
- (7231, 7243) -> 0.6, 41.5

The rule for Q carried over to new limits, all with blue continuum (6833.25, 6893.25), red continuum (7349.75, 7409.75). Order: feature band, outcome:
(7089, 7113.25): 1.7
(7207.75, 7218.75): 0.4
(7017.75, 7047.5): -0.6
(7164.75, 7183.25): 1.8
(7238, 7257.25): 0.8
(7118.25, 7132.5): 0.8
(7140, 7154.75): 0.8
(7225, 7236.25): 0.4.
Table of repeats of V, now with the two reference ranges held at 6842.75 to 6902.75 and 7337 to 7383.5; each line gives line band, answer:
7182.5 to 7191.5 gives 0.10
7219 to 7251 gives 0.06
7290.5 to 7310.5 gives 0.01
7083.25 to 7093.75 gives 0.09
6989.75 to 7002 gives 0.00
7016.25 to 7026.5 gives -0.02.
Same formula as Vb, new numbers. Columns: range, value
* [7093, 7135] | 39.03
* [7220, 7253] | 41.34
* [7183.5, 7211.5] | 39.76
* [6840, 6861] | 42.47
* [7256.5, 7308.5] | 41.95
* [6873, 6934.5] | 42.72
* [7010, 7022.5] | 44.82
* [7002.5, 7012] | 44.04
